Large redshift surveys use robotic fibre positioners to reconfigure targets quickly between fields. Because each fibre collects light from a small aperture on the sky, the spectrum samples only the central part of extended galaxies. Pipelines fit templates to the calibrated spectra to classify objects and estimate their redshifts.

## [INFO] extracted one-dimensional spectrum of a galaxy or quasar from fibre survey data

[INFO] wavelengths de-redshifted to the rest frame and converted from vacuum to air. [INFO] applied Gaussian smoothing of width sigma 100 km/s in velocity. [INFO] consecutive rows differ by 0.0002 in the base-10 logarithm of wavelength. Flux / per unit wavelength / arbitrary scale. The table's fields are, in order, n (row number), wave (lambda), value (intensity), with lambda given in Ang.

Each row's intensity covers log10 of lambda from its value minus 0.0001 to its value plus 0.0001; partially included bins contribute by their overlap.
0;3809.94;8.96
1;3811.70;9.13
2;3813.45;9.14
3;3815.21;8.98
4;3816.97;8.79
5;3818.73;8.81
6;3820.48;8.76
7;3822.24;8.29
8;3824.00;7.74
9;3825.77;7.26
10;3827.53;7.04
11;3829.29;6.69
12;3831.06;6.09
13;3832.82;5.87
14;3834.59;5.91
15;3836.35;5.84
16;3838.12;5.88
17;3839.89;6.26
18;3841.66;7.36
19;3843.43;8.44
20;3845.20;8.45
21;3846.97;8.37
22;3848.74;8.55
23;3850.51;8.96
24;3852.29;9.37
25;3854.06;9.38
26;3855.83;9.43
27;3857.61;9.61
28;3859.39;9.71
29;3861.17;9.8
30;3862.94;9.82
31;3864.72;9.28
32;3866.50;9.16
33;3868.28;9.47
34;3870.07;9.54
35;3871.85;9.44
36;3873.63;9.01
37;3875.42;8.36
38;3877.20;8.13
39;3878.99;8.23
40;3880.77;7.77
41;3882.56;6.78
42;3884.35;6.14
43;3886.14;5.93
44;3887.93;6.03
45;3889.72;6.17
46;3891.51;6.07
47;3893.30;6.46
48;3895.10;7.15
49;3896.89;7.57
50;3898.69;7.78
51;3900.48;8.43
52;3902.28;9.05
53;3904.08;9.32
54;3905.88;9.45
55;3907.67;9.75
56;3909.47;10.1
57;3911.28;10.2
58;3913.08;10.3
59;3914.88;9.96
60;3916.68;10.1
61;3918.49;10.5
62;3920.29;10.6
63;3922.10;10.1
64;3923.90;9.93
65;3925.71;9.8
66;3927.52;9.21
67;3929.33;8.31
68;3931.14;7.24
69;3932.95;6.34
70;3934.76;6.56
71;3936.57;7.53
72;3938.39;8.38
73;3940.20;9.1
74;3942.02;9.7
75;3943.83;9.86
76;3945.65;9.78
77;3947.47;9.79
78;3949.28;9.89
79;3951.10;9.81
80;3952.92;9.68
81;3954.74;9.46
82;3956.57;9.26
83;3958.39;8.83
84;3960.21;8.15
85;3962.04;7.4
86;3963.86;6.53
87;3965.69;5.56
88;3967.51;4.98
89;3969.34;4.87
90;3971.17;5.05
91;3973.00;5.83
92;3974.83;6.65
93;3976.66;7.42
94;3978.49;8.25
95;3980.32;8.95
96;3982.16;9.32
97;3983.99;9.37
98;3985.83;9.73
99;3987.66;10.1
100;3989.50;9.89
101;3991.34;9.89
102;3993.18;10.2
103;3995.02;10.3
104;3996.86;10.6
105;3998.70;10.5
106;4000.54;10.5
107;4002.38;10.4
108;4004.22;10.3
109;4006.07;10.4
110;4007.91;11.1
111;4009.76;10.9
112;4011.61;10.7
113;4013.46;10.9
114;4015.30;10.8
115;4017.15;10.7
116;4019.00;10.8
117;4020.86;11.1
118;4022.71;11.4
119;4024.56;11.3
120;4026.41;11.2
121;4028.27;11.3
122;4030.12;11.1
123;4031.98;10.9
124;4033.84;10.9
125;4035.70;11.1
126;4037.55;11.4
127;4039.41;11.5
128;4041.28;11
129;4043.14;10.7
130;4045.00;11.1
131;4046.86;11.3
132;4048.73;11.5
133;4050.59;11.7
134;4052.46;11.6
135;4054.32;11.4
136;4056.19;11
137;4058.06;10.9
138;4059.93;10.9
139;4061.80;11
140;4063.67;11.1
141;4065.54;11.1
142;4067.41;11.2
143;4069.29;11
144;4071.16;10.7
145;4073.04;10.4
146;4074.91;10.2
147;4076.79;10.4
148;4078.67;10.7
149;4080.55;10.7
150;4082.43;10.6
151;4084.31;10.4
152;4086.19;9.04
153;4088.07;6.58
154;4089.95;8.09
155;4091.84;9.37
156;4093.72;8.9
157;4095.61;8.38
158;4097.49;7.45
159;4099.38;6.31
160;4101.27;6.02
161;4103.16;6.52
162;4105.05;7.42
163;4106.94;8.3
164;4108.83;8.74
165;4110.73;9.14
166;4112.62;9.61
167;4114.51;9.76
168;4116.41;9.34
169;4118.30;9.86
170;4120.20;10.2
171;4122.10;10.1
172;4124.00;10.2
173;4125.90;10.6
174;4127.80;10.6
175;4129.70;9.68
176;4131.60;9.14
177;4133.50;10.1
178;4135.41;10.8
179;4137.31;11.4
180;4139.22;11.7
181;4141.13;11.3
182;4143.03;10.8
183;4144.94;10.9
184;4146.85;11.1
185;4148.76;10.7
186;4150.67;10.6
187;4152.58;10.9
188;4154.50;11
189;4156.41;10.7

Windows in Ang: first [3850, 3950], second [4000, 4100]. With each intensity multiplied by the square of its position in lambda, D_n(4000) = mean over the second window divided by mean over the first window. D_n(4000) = 1.30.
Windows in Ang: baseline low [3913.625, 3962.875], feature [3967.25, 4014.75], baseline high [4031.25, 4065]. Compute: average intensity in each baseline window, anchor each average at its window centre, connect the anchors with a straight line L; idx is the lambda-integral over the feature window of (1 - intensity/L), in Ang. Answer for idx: 4.4 Ang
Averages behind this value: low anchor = 9.09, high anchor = 11.2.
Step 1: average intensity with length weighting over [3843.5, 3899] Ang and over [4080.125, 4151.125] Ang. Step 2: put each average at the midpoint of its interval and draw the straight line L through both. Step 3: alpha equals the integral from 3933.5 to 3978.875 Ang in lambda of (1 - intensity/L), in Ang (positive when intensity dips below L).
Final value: 3.98 Ang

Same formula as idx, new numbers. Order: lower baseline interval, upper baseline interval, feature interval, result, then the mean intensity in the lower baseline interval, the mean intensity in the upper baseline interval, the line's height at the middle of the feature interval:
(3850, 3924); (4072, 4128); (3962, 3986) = 5.0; 8.76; 9.11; 8.9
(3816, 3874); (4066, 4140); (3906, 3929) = -3.7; 8.25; 9.48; 8.6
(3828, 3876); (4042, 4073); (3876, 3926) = 2.8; 8.29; 11.1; 8.96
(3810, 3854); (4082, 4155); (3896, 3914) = -2.1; 7.8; 9.52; 8.24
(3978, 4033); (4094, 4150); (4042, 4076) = -3.4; 10.4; 9.53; 10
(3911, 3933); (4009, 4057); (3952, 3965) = 2.1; 9.53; 11.1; 10.1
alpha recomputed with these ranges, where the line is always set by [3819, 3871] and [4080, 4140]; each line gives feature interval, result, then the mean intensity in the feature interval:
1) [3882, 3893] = 2.8 Ang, 6.18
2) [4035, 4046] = -2.7 Ang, 11.1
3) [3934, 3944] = 0.1 Ang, 8.45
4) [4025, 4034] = -2.2 Ang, 11.1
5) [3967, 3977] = 3.4 Ang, 5.74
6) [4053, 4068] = -3.5 Ang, 11.1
